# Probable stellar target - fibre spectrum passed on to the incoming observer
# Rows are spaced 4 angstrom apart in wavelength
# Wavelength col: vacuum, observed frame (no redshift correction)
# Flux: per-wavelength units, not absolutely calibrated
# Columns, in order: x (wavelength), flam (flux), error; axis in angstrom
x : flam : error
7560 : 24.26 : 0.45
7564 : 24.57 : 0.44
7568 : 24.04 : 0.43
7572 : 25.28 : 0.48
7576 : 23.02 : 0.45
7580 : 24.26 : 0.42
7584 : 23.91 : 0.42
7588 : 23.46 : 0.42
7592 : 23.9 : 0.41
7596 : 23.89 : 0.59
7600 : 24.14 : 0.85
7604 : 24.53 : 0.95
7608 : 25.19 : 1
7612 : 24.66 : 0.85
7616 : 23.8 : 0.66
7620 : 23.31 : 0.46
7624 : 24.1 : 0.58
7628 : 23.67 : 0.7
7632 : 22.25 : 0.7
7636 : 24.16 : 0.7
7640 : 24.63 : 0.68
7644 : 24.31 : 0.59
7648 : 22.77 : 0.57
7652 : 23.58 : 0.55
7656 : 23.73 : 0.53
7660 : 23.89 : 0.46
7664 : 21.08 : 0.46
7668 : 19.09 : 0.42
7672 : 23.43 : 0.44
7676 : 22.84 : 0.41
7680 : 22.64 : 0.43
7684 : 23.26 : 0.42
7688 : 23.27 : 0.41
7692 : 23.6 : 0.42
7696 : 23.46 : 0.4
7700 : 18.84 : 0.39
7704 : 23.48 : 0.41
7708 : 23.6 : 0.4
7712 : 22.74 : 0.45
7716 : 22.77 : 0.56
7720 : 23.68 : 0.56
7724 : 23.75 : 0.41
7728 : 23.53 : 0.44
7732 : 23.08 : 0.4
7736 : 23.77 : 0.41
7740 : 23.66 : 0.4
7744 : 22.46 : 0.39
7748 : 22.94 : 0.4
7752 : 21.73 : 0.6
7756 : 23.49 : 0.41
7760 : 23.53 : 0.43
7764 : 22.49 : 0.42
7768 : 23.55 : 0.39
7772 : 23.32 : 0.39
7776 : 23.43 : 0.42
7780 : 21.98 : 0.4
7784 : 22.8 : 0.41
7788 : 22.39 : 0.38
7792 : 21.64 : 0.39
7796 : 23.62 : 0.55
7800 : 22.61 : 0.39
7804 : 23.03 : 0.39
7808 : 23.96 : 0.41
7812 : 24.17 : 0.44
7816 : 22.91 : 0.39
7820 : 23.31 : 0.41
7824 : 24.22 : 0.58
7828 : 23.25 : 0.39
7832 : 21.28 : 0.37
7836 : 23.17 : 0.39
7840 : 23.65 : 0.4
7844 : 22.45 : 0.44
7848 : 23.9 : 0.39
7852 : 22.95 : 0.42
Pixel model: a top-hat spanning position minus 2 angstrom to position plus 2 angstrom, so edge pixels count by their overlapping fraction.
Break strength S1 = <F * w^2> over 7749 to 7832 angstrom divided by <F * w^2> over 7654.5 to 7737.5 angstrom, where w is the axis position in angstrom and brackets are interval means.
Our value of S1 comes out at 1.03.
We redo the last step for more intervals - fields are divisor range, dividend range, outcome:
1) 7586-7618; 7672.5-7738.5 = 0.98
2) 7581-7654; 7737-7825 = 1.01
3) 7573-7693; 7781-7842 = 1.03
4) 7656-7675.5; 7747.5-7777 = 1.07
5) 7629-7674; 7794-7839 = 1.05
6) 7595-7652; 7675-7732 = 0.98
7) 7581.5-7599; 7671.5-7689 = 0.99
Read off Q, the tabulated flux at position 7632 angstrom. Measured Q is 22.25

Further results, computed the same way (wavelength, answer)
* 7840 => 23.65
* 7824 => 24.22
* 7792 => 21.64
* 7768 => 23.55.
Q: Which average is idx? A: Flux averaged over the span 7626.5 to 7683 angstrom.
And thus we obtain 23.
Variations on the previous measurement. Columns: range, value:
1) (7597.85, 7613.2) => 24.6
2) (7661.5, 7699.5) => 22.4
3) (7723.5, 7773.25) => 23.2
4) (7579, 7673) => 23.6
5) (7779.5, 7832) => 23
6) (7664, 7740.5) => 22.8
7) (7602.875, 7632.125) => 24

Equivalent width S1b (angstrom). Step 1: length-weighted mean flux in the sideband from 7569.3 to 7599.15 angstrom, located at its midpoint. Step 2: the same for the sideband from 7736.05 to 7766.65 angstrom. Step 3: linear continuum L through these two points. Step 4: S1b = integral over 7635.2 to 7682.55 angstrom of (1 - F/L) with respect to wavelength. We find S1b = 1.1 angstrom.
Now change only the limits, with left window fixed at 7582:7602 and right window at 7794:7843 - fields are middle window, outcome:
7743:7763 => 0.5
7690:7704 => 0.8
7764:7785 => 0.4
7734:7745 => 0.0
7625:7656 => 0.1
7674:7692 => 0.4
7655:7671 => 1.2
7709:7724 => 0.2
